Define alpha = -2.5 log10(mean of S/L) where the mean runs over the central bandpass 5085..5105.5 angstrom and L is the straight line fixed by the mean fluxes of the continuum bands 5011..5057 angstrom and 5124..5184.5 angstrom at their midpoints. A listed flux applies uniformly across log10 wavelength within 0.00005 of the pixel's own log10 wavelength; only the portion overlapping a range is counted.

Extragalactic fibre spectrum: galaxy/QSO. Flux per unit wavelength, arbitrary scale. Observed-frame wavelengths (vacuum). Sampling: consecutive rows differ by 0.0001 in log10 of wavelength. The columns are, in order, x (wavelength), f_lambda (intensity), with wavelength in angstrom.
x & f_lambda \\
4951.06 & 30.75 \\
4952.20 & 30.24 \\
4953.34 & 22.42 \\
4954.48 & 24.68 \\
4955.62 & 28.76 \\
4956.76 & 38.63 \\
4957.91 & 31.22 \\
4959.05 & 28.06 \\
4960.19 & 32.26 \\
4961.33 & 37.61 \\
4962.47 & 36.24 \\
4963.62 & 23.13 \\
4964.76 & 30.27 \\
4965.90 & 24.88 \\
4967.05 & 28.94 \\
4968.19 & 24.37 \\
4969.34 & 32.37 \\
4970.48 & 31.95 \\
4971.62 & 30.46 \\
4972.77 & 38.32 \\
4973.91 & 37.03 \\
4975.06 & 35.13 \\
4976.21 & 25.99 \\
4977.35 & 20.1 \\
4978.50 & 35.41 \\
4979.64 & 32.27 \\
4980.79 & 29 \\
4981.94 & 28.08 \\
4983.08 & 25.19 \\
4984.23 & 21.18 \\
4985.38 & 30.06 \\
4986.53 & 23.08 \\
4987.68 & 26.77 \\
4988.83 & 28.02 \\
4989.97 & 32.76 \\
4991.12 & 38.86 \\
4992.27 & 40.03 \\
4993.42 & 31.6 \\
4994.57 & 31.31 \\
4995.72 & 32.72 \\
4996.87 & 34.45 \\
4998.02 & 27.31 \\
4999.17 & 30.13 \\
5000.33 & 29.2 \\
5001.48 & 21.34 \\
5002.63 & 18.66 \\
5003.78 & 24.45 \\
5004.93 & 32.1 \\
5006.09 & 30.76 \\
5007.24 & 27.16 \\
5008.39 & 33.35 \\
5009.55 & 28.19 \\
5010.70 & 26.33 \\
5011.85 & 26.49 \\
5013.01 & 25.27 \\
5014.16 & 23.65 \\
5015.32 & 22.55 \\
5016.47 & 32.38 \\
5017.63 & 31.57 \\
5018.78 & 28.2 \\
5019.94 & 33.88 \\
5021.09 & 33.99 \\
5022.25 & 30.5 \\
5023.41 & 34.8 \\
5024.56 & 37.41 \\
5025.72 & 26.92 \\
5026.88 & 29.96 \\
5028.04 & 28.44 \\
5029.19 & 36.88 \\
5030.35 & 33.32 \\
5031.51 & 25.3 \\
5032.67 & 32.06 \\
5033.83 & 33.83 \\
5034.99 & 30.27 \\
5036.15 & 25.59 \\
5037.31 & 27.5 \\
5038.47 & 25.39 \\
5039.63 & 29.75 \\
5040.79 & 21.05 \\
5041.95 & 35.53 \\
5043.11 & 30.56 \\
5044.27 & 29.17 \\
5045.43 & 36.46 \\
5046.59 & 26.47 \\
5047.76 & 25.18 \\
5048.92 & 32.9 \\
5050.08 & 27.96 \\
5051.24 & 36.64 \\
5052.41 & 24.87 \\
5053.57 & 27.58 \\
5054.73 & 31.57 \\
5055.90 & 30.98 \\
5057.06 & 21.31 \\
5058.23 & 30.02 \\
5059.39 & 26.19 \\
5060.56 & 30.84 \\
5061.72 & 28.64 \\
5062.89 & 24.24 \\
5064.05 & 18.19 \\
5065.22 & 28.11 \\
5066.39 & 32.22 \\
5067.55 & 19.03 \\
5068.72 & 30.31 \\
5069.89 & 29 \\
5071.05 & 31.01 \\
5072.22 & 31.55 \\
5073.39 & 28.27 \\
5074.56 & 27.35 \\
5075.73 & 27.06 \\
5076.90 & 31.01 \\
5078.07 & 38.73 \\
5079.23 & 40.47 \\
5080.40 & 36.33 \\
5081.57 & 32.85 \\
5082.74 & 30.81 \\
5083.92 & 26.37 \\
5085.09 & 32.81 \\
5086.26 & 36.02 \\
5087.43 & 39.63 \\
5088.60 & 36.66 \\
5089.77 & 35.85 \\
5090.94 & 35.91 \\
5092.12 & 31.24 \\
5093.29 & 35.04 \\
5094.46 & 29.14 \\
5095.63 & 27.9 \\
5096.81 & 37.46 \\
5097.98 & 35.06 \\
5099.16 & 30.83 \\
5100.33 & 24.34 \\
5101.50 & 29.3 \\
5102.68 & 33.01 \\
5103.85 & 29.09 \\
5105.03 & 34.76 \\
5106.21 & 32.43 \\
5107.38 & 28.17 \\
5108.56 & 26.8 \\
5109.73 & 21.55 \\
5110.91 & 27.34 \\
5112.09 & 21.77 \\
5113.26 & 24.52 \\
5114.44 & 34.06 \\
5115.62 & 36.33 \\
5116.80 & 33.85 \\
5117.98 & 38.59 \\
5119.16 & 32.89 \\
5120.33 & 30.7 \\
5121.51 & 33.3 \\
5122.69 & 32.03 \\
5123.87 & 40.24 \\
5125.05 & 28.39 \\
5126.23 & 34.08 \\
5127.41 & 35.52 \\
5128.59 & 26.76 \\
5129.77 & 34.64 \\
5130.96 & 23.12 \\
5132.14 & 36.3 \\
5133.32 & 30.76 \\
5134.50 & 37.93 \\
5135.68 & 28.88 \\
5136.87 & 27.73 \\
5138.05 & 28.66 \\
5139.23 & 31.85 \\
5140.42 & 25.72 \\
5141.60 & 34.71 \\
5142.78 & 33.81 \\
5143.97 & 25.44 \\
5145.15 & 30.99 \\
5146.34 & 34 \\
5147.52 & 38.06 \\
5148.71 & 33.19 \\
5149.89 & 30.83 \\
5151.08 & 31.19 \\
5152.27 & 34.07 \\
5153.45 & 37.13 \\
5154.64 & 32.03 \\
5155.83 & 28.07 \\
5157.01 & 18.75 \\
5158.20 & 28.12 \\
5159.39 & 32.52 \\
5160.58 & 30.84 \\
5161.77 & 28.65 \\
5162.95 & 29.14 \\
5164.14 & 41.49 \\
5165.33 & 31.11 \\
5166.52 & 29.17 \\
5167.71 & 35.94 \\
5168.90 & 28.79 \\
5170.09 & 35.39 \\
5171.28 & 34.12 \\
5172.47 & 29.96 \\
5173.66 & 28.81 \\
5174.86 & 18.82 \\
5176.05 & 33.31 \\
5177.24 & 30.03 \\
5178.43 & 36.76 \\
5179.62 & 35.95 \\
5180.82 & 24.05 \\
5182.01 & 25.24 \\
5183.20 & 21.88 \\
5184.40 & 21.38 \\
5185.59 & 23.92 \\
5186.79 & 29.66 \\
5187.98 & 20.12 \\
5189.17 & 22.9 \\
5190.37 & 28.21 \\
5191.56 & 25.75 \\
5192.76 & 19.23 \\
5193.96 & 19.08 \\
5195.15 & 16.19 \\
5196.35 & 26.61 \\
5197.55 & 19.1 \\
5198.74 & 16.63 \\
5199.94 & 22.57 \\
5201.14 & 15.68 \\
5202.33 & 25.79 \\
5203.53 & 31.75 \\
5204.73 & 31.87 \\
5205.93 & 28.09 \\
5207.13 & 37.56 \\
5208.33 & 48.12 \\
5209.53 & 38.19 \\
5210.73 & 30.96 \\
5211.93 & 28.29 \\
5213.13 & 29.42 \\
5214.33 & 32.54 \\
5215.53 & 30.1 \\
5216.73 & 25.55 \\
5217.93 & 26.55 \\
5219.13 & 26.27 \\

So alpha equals -0.094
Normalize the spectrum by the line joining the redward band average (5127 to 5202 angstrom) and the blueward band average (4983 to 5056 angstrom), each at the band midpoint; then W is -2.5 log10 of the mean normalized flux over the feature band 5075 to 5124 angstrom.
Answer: -0.109 mag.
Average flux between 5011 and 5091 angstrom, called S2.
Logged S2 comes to 30.1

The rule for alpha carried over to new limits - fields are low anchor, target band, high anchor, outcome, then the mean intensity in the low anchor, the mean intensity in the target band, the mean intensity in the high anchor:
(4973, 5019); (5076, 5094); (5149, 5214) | -0.20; 29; 34.5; 28.5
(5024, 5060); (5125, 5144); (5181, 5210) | -0.15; 29.6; 31.1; 25.6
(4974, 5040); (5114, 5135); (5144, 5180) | -0.08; 29.5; 33.3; 31.5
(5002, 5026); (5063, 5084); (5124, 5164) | 0.00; 29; 29.9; 31.2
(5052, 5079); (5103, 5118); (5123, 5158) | 0.02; 28.4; 29.7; 31.4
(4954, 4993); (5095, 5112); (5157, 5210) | -0.03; 30.3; 29.6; 28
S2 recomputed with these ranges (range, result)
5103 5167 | 31.2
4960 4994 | 30.4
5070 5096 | 32.8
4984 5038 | 29.6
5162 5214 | 28.1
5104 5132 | 31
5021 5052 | 30.4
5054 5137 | 30.9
